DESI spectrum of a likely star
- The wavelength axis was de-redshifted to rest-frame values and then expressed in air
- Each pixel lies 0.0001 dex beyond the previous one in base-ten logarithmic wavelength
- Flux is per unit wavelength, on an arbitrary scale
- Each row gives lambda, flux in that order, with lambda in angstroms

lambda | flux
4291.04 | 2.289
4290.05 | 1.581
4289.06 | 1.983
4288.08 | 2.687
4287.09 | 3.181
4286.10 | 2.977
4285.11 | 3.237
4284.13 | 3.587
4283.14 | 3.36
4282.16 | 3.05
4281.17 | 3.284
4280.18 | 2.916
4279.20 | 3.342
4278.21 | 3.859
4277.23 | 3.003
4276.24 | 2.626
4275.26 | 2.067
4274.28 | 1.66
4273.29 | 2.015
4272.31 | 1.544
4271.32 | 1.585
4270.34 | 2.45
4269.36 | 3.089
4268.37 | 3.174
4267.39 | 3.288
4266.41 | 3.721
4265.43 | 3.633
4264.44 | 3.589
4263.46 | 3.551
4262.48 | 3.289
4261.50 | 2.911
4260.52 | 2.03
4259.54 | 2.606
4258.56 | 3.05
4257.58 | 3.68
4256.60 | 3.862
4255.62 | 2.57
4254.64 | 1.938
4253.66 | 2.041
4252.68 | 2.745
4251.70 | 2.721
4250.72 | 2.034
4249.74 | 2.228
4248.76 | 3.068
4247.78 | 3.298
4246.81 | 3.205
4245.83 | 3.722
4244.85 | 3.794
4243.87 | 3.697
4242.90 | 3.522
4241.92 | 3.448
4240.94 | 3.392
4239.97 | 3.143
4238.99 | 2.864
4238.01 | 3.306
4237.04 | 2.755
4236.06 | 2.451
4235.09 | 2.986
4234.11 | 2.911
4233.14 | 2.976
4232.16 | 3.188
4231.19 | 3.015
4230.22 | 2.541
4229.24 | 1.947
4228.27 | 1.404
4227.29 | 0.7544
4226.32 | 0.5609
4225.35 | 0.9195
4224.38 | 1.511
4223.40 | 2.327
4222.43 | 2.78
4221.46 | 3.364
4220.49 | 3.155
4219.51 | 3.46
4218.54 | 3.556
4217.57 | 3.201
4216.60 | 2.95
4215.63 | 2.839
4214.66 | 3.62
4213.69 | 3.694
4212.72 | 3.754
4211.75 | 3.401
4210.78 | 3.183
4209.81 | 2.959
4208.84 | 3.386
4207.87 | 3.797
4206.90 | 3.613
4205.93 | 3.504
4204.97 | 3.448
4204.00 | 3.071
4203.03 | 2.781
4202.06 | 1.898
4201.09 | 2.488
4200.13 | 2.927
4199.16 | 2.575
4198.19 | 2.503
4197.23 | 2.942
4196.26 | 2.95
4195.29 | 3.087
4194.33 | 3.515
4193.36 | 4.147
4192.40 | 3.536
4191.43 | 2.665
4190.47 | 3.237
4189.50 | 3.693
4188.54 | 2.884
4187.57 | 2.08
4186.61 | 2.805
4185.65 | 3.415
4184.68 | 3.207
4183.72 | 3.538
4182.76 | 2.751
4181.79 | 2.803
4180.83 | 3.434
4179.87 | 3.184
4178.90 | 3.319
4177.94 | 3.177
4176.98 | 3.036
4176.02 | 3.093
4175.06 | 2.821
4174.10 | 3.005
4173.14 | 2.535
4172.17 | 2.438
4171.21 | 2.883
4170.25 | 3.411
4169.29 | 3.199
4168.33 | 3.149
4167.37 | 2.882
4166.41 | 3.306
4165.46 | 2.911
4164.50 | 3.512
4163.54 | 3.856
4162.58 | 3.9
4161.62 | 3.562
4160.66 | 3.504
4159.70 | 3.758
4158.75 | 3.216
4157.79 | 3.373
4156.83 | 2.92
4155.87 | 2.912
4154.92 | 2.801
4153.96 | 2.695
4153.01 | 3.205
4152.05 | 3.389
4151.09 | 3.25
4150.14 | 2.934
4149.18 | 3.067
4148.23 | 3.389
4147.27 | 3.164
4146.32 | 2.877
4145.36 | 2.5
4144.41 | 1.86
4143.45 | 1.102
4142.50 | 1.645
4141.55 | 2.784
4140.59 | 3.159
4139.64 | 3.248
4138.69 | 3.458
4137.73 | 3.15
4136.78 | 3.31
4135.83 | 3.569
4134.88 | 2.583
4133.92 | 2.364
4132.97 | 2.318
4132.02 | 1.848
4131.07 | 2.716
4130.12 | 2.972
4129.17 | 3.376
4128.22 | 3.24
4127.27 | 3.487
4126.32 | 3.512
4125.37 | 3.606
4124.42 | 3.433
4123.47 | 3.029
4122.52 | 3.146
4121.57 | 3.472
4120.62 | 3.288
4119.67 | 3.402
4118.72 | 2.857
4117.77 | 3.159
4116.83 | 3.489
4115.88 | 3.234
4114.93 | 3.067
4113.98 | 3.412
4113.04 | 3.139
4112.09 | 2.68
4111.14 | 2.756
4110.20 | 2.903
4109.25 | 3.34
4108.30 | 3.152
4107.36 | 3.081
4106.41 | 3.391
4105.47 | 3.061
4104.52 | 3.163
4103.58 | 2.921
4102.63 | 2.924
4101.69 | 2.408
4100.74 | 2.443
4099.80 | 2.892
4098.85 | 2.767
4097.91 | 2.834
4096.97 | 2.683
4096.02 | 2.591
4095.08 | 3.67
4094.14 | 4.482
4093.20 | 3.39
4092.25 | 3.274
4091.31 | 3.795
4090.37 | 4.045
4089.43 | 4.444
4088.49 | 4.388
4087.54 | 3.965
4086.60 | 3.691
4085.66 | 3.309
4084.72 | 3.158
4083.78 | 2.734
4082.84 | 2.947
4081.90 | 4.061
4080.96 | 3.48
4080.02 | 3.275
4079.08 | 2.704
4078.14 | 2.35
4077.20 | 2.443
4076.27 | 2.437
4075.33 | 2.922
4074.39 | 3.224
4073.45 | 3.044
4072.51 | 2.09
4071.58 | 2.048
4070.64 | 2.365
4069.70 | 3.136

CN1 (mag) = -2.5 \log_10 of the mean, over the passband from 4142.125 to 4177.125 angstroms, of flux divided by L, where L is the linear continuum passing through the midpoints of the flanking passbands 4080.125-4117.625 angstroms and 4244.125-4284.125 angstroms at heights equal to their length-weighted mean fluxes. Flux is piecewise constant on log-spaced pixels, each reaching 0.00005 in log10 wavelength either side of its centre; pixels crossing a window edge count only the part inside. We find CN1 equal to 0.04 mag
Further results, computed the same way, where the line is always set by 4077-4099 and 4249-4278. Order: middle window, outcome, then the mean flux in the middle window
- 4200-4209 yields -0.05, 3.09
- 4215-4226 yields 0.07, 2.71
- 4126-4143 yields 0.10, 2.92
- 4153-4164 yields -0.07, 3.31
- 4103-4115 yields 0.07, 3.08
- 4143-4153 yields 0.14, 2.78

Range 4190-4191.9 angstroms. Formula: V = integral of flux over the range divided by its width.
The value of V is 2.96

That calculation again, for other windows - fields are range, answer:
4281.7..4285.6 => 3.32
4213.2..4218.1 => 3.27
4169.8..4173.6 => 2.81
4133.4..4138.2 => 2.99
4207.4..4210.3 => 3.38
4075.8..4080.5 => 2.65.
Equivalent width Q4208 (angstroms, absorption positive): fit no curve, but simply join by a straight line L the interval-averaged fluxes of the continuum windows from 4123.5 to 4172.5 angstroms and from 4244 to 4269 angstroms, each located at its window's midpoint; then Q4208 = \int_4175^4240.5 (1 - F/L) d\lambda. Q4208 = 2.5 angstroms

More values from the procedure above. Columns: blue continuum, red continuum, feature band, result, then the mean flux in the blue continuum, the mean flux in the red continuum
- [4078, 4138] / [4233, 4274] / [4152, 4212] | -1.3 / 3.18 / 2.94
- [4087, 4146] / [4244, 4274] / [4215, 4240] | 3.1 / 3.09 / 2.88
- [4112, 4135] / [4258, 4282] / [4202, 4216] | -1.7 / 3.09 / 2.85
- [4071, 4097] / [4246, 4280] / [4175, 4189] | -0.1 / 3.24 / 2.82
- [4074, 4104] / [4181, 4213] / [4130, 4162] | 2.6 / 3.21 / 3.11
